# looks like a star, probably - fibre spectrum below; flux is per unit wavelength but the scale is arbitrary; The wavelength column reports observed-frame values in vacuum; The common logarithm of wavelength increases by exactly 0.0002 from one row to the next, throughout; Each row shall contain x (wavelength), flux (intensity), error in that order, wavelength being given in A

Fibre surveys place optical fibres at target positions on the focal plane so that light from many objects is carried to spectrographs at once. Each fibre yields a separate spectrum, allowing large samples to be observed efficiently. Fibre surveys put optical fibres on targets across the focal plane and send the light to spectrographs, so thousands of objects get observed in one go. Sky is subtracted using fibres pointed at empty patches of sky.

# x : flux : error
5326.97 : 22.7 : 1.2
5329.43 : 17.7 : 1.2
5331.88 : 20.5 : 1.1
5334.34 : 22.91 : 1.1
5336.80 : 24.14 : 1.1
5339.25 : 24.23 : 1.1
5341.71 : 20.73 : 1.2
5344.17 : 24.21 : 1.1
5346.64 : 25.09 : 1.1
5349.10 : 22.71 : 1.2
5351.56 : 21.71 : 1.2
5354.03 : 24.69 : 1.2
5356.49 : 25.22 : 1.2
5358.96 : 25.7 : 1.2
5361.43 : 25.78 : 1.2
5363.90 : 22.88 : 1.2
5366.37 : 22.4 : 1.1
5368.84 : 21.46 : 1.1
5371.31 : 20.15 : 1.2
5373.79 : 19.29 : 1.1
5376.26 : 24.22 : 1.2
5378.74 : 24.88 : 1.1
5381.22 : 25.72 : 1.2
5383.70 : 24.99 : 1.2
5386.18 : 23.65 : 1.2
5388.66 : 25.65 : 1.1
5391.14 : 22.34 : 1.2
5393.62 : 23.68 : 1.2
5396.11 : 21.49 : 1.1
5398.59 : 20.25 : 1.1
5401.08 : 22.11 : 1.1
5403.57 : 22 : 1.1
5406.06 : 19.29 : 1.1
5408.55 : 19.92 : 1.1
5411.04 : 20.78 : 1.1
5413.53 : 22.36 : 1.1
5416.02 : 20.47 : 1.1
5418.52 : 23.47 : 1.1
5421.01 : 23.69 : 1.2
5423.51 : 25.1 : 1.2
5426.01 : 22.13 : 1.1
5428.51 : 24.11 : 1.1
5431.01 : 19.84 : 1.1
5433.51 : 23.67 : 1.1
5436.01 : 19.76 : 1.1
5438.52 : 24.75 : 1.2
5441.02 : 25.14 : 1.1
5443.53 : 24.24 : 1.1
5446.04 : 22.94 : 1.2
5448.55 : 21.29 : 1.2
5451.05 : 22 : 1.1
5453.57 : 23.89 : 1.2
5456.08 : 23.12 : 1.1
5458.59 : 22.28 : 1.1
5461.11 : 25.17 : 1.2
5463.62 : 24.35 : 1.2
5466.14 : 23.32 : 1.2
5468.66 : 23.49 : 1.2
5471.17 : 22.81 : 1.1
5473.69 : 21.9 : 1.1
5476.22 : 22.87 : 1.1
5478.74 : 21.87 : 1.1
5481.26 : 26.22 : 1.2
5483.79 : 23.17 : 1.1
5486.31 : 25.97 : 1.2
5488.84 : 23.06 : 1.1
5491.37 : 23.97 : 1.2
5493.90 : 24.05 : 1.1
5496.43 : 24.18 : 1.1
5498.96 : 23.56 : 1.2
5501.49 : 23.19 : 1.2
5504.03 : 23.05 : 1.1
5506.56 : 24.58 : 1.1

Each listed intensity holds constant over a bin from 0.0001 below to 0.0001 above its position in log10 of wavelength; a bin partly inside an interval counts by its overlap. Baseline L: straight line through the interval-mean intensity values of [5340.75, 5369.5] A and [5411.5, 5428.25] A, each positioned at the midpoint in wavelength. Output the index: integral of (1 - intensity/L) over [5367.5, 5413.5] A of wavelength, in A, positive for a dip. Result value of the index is 1.7 A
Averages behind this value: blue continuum 23.6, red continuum 22.8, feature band 22.3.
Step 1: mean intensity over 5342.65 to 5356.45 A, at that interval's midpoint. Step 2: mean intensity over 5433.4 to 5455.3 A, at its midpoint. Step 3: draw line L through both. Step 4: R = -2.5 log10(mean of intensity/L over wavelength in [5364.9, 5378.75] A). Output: 0.08 mag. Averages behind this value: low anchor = 23.8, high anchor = 23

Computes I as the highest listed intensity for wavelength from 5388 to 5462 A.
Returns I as 25.65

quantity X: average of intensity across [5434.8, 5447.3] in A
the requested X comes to 23.4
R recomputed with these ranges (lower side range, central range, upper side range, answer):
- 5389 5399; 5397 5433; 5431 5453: 0.036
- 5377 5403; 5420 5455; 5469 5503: 0.023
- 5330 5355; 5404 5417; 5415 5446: 0.117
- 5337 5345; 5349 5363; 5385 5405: -0.064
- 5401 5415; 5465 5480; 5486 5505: 0.016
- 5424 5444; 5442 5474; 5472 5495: 0.005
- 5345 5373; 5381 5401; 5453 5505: 0.007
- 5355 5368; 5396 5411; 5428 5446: 0.138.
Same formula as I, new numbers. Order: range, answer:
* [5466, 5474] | 23.49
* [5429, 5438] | 23.67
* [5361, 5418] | 25.78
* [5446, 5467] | 25.17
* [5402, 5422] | 23.69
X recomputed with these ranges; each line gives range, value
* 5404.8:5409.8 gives 19.6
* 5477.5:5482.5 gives 24.1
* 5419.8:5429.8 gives 23.7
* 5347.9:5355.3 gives 23.1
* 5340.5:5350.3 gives 23.2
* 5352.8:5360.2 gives 25.2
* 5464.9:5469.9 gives 23.4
